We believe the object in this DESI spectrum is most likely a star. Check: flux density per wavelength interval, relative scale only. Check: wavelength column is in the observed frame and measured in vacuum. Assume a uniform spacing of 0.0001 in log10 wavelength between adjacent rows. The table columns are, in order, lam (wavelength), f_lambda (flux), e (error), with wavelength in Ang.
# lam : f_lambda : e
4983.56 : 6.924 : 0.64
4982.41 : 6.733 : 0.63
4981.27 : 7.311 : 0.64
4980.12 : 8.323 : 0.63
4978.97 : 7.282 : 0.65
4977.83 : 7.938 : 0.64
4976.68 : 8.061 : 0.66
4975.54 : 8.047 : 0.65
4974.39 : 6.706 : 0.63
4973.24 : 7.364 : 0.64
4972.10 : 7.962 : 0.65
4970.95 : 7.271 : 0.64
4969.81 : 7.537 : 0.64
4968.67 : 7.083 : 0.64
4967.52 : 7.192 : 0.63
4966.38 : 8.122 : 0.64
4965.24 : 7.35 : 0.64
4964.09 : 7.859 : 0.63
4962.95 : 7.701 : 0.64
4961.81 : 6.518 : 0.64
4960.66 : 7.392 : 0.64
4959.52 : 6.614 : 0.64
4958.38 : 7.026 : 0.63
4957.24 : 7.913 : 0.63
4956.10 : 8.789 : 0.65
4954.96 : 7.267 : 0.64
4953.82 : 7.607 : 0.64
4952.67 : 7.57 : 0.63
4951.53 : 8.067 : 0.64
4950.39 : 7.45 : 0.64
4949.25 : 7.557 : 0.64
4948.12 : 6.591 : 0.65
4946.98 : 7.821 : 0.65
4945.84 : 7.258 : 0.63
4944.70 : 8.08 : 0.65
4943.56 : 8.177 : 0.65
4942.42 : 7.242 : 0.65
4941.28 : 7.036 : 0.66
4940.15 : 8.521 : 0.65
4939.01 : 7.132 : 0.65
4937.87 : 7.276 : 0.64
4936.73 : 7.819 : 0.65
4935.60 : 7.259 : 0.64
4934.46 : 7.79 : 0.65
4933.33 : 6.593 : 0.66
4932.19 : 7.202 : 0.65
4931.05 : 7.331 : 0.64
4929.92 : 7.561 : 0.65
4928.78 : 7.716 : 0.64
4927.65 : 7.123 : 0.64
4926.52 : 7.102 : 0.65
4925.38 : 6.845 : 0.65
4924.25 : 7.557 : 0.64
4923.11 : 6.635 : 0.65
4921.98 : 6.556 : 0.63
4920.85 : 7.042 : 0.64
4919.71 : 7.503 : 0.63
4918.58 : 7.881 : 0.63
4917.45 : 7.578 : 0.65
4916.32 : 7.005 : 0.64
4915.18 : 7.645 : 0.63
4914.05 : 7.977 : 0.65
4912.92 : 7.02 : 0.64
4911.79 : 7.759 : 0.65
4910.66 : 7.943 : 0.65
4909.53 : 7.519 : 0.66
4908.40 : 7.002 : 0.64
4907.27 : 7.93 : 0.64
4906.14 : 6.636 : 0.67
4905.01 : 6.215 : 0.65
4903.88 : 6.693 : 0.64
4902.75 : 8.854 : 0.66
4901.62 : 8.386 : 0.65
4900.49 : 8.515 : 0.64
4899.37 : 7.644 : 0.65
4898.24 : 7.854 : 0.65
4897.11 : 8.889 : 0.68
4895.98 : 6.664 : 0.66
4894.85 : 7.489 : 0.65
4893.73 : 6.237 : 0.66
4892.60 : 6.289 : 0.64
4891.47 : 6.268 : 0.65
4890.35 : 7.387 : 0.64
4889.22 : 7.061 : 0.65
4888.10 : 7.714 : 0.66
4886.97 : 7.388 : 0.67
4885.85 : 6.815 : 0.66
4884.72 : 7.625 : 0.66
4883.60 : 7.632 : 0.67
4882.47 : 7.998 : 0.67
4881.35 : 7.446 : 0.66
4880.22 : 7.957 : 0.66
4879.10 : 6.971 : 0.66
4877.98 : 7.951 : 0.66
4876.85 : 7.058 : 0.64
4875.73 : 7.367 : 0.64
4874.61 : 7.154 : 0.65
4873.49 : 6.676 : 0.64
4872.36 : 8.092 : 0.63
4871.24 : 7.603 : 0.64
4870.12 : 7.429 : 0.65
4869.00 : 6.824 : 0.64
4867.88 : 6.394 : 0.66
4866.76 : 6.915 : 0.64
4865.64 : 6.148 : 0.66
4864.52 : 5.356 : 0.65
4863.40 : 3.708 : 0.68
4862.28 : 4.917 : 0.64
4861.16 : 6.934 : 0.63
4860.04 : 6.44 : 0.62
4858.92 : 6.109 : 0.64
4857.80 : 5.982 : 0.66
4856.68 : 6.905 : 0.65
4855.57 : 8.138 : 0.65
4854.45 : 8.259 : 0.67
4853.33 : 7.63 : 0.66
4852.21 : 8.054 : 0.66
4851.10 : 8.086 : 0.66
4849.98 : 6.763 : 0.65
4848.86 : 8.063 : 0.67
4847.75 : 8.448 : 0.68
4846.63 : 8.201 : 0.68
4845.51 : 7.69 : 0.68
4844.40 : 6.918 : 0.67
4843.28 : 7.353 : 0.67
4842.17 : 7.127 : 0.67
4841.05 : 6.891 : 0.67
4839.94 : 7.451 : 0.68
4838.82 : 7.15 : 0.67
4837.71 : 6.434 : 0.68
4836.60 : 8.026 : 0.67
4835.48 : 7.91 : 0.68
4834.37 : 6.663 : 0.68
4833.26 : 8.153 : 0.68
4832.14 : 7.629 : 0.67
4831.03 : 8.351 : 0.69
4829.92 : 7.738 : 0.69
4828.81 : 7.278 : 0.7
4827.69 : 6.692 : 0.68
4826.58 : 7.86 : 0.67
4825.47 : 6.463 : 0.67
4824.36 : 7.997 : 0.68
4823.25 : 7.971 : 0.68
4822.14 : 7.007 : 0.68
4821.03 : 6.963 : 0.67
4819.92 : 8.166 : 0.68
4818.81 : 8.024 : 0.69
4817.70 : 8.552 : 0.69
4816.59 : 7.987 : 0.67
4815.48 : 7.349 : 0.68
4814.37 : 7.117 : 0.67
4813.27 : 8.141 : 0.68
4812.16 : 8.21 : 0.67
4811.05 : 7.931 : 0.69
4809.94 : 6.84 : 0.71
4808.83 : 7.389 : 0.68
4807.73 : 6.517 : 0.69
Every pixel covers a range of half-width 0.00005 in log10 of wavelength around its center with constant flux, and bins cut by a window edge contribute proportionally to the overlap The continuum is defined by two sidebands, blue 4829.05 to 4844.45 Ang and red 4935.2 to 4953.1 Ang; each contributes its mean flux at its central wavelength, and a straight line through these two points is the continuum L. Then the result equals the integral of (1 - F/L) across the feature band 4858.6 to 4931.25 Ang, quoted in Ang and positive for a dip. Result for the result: 3.2 Ang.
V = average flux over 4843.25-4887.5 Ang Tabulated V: 7.13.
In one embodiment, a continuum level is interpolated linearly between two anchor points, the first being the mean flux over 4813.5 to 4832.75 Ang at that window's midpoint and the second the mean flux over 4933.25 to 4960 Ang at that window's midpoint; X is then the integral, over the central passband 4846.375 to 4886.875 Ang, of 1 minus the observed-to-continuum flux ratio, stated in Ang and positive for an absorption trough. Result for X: 2.5 Ang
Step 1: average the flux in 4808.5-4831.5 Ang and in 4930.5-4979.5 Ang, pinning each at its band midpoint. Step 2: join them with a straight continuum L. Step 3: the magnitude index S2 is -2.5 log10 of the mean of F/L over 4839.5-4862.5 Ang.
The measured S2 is 0.04 mag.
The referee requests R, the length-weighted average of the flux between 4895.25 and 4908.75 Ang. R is 7.61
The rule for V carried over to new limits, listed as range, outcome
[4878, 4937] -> 7.38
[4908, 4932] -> 7.35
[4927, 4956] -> 7.5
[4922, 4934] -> 7.15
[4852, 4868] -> 6.49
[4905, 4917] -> 7.39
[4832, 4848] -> 7.44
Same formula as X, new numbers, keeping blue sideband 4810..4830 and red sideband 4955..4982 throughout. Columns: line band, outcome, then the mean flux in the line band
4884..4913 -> 0.71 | 7.39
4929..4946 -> 0.12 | 7.49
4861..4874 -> 2.03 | 6.4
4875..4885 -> 0.04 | 7.55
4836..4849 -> 0.24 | 7.46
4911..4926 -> 0.48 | 7.31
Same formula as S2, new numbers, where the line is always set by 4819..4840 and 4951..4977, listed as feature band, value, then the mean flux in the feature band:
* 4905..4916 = 0.01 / 7.41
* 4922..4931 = 0.05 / 7.19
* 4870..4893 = 0.02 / 7.33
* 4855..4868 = 0.21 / 6.16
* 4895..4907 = -0.02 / 7.63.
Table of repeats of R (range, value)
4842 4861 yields 7.42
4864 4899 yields 7.19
